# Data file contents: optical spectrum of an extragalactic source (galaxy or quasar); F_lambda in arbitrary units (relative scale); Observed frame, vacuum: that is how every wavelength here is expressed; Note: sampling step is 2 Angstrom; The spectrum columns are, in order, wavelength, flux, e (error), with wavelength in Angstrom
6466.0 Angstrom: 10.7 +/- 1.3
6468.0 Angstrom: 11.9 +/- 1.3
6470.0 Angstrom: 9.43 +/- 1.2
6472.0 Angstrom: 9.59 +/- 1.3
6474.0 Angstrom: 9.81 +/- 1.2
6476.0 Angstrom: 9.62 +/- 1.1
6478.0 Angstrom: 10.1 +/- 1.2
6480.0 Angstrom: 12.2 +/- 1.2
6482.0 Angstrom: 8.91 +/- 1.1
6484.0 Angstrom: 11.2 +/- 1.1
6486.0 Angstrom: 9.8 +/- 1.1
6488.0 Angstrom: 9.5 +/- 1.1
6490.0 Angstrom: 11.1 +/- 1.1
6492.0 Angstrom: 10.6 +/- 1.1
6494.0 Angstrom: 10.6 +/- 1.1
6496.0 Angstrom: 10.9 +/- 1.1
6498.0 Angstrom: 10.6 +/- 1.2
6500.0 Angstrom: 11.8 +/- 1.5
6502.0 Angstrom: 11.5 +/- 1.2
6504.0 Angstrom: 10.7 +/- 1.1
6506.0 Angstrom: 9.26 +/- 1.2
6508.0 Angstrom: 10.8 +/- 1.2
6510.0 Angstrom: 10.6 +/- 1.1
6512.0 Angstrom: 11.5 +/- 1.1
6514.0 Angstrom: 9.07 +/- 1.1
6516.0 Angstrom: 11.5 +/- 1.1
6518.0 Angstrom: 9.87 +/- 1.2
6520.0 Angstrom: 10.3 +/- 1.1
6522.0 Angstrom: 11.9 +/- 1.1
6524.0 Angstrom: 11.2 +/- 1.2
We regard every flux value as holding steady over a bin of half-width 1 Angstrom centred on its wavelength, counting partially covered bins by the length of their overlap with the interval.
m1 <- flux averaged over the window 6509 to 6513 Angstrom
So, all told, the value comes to 11.1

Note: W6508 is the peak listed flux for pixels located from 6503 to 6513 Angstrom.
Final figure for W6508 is 11.5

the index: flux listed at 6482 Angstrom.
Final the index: 8.91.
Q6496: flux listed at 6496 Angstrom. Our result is 10.9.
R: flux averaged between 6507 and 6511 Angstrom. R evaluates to 10.7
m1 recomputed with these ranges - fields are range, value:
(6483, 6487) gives 10.5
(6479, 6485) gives 10.8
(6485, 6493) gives 10.2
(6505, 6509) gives 10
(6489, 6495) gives 10.8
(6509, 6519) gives 10.5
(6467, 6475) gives 10.2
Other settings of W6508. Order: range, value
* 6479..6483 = 12.2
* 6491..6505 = 11.8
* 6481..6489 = 11.2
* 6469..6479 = 10.1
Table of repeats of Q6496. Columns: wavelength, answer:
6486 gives 9.8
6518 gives 9.87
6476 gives 9.62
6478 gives 10.1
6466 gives 10.7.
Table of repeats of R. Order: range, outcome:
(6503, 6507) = 9.98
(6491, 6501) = 10.9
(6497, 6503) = 11.3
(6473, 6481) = 10.4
